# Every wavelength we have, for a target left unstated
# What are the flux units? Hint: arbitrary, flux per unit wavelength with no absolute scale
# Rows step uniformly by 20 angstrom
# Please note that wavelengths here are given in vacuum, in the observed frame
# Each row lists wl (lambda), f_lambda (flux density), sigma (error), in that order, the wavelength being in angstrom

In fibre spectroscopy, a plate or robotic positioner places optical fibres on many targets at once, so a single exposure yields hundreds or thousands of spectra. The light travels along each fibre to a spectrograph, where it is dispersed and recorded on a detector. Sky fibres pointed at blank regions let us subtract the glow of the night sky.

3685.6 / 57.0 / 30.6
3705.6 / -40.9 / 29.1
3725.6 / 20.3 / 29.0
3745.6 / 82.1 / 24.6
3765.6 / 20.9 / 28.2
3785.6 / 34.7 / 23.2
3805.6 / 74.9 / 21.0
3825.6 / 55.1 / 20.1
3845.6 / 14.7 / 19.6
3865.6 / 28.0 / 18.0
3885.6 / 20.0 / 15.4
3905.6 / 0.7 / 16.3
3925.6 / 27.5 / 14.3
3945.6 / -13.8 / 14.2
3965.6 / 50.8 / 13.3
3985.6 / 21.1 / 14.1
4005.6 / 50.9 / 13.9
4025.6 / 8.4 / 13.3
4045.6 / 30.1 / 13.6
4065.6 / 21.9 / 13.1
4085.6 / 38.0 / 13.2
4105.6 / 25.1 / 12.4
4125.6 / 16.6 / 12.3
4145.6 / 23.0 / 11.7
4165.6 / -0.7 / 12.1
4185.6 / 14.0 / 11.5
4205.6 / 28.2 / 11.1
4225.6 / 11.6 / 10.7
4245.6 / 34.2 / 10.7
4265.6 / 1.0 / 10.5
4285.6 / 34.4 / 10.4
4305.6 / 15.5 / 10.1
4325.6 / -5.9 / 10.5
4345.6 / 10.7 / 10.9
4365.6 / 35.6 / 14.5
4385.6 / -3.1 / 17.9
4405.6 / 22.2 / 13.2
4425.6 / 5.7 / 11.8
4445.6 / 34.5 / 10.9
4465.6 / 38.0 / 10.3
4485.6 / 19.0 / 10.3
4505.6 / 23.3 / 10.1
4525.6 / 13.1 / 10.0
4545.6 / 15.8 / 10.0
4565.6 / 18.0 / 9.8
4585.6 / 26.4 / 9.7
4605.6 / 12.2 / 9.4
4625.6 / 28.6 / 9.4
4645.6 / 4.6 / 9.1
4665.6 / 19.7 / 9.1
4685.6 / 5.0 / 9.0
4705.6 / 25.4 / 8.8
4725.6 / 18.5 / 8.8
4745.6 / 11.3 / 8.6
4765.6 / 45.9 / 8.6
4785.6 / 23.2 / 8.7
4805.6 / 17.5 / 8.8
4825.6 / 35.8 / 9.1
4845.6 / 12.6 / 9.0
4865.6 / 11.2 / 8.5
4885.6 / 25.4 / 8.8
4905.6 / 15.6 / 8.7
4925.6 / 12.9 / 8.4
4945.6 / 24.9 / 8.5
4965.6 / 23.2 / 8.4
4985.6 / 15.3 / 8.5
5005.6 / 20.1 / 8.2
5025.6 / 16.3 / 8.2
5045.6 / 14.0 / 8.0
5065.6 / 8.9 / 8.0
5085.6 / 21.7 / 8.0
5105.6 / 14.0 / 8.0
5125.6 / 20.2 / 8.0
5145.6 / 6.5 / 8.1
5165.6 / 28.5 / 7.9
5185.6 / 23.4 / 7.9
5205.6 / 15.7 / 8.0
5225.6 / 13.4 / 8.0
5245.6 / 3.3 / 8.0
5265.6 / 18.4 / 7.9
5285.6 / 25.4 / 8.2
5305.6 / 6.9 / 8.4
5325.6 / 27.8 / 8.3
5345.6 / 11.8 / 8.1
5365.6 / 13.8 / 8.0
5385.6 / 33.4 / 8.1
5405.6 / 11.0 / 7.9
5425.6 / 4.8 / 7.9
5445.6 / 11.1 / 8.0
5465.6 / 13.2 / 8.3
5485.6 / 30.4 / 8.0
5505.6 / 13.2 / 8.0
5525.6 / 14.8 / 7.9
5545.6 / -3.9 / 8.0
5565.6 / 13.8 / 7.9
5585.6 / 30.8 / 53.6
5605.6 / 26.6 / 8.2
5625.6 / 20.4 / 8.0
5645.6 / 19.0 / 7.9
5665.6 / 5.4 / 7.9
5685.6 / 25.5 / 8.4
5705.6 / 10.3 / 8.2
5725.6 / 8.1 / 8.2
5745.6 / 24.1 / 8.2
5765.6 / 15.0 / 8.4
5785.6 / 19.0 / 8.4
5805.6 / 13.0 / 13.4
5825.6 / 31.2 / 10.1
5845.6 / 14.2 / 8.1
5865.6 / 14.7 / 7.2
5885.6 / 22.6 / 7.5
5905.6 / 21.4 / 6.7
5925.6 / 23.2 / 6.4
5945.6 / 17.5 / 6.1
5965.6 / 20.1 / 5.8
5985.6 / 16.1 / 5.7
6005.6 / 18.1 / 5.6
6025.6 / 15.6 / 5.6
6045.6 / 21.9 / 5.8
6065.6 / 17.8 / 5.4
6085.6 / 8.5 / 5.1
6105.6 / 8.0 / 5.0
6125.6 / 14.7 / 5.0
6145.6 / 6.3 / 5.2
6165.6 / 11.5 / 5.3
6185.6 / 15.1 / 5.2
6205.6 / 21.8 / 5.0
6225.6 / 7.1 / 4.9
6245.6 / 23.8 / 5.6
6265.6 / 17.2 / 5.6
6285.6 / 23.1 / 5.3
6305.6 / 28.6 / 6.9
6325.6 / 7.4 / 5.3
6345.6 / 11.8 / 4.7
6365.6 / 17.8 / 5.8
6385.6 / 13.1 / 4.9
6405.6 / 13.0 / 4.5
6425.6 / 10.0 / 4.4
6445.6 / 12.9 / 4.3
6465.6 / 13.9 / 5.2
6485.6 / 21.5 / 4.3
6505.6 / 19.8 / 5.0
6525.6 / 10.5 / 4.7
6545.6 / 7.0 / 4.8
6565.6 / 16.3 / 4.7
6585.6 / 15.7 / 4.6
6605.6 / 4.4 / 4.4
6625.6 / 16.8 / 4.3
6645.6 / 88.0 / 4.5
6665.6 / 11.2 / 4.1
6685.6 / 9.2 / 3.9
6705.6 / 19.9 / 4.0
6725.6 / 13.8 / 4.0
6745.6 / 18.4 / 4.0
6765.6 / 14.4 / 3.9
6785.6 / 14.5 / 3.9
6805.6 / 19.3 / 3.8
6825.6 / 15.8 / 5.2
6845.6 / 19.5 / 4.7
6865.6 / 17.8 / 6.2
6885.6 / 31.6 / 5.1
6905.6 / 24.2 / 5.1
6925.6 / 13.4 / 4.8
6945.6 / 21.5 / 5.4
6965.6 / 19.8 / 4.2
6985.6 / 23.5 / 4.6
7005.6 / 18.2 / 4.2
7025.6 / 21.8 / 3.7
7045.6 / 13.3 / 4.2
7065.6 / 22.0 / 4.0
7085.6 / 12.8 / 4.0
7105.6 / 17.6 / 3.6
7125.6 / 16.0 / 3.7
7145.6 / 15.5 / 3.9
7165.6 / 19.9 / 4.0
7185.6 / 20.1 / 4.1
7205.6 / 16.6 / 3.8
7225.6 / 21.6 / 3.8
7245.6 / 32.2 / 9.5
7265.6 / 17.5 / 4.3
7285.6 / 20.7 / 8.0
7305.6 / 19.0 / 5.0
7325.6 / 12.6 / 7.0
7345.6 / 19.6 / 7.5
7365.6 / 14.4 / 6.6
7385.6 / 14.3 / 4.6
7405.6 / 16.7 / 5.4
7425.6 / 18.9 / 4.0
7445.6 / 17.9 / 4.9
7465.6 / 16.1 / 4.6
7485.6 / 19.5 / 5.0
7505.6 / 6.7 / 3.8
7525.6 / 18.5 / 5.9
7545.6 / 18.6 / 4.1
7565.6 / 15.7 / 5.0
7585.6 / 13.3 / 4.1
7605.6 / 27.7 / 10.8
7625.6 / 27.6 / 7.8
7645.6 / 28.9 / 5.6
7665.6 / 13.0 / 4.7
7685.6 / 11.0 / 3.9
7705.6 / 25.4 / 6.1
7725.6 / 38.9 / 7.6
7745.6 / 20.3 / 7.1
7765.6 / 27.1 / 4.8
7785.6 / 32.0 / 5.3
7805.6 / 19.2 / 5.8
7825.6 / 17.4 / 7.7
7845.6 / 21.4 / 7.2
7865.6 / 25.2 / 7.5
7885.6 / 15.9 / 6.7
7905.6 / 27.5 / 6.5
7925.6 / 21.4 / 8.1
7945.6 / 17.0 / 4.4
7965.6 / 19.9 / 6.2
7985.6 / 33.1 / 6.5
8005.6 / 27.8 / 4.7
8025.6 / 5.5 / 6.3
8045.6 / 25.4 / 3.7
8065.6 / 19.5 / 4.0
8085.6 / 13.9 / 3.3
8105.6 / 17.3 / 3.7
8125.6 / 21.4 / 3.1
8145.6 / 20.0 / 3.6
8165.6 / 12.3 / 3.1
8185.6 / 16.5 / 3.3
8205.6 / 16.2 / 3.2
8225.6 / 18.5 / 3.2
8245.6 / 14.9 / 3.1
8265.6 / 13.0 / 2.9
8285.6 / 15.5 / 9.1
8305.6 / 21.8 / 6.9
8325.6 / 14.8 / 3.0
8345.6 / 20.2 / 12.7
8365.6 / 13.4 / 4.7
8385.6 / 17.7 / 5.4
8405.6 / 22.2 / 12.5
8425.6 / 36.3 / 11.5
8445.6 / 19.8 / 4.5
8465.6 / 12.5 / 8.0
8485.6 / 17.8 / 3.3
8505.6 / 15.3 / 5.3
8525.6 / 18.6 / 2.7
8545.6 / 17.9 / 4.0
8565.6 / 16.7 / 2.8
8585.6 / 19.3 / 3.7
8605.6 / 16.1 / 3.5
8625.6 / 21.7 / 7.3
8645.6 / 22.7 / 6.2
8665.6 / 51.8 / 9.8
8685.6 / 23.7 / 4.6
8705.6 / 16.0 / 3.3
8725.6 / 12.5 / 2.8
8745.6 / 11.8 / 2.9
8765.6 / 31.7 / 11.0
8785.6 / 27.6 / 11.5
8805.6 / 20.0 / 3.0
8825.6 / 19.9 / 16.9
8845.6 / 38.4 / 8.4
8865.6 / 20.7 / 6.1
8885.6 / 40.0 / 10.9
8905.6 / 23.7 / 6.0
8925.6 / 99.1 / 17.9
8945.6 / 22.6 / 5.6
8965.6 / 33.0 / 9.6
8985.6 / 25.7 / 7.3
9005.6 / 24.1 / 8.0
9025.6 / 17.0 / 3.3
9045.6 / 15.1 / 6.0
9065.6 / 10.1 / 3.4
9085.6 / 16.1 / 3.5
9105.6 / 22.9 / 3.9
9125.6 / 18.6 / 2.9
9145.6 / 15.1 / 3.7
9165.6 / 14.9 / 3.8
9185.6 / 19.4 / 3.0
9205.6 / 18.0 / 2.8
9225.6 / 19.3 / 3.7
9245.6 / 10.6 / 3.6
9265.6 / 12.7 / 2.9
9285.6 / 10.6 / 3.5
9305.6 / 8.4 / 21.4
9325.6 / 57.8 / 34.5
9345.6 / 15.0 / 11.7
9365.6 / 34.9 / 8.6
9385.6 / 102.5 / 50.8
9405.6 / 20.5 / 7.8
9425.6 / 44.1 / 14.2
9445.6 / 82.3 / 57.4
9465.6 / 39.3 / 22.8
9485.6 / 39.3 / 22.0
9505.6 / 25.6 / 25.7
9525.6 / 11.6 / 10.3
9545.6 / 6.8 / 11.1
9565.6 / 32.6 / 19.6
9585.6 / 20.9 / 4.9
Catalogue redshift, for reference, 0.781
